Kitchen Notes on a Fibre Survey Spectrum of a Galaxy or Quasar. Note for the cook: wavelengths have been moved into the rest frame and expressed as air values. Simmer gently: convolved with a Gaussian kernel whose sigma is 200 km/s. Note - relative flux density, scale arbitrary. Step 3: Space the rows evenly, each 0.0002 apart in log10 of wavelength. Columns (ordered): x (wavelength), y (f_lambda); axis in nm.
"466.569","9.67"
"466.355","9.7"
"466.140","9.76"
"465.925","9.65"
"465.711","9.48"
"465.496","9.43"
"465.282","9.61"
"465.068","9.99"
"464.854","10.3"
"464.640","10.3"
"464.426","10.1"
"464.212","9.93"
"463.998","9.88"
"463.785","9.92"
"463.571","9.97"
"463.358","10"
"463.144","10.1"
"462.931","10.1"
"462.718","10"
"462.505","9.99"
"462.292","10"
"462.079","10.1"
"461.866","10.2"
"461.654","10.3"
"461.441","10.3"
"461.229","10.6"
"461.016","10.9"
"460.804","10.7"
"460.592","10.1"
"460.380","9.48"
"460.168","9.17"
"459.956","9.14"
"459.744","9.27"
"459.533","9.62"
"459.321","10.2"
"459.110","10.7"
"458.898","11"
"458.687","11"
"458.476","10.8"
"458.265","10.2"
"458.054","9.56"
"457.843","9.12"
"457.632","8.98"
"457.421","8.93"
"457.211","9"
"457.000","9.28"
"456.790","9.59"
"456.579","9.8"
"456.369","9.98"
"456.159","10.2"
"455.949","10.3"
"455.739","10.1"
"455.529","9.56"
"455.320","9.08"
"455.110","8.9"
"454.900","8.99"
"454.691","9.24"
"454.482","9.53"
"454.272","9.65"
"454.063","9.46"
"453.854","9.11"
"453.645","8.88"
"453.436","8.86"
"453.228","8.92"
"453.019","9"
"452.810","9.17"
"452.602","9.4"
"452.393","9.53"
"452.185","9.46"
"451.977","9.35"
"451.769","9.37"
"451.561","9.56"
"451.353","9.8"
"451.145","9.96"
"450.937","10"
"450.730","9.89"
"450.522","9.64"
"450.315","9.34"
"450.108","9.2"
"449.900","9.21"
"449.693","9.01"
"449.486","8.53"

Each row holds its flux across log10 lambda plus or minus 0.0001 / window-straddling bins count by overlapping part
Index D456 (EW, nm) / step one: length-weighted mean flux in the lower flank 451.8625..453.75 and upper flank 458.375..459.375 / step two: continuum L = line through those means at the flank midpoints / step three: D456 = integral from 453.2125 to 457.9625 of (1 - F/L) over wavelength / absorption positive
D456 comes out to 0.25 nm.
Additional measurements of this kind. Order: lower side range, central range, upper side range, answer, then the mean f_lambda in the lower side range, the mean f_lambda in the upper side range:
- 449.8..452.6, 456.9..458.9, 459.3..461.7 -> 0.03 nm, 9.56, 9.97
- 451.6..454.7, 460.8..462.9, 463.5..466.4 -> -0.13 nm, 9.27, 9.86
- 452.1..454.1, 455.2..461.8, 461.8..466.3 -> -0.25 nm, 9.17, 9.94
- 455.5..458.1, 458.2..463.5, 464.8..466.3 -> -0.28 nm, 9.57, 9.72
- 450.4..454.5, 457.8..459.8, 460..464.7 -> -0.07 nm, 9.42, 10.1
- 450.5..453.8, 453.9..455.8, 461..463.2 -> 0.05 nm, 9.41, 10.2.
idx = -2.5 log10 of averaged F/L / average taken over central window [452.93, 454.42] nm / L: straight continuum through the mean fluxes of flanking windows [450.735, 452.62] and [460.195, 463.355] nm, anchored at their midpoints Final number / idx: 0.07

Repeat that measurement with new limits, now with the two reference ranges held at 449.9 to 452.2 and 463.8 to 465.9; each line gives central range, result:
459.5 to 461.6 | -0.02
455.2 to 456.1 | -0.01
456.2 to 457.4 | 0.02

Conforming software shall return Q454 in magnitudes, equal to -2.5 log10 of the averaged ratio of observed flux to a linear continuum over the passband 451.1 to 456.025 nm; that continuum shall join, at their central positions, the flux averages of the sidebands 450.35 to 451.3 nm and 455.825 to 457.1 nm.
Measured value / 0.05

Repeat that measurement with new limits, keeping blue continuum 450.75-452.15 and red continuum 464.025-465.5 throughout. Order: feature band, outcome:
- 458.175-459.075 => -0.096 mag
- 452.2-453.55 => 0.063 mag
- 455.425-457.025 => -0.010 mag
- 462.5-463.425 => -0.011 mag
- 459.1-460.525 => 0.030 mag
